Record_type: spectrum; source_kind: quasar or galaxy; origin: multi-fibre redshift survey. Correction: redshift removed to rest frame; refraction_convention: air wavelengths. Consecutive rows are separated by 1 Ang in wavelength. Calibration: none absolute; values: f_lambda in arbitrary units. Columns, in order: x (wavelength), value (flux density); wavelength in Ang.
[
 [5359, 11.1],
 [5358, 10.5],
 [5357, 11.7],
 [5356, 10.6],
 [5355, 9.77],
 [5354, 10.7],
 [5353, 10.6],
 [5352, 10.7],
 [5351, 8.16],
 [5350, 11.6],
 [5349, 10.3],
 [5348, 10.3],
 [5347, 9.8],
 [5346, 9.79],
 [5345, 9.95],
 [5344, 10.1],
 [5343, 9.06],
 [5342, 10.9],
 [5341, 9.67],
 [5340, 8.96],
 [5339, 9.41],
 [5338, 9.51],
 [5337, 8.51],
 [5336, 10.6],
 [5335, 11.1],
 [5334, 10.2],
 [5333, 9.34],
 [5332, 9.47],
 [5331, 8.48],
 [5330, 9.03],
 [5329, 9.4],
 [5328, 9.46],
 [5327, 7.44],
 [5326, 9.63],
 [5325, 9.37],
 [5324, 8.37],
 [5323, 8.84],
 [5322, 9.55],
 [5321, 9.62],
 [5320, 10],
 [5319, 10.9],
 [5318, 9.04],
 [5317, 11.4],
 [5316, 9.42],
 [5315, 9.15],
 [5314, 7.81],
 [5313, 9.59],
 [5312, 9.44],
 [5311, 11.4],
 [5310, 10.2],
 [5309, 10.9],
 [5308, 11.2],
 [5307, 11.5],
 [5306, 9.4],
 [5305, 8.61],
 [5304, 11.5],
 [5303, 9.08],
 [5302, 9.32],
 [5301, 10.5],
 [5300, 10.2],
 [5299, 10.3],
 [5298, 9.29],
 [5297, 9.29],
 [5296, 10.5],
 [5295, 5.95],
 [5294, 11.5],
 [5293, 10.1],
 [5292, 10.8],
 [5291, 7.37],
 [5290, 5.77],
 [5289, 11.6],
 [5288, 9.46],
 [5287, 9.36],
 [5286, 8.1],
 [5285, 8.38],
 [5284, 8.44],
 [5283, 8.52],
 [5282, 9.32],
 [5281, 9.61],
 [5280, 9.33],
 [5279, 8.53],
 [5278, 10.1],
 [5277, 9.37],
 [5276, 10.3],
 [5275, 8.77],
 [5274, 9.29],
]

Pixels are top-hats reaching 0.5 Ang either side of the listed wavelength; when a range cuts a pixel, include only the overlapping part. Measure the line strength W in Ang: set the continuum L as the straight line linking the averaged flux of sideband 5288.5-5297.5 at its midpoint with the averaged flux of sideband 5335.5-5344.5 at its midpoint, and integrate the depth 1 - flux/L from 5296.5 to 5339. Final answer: -1.2 Ang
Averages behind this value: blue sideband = 9.21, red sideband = 9.64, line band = 9.7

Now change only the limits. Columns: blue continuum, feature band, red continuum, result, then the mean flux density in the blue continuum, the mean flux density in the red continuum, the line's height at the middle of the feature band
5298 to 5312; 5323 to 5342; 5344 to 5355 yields 1.6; 10.2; 10.2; 10.2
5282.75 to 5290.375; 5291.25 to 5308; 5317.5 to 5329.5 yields -1.7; 8.76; 9.3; 8.95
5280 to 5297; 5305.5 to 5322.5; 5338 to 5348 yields -1.2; 9.06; 9.75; 9.39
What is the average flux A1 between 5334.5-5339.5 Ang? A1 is 9.83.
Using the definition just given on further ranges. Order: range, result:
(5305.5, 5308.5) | 10.7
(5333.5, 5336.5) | 10.6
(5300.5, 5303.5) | 9.63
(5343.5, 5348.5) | 9.99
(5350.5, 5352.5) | 9.43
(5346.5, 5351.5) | 10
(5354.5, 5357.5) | 10.7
